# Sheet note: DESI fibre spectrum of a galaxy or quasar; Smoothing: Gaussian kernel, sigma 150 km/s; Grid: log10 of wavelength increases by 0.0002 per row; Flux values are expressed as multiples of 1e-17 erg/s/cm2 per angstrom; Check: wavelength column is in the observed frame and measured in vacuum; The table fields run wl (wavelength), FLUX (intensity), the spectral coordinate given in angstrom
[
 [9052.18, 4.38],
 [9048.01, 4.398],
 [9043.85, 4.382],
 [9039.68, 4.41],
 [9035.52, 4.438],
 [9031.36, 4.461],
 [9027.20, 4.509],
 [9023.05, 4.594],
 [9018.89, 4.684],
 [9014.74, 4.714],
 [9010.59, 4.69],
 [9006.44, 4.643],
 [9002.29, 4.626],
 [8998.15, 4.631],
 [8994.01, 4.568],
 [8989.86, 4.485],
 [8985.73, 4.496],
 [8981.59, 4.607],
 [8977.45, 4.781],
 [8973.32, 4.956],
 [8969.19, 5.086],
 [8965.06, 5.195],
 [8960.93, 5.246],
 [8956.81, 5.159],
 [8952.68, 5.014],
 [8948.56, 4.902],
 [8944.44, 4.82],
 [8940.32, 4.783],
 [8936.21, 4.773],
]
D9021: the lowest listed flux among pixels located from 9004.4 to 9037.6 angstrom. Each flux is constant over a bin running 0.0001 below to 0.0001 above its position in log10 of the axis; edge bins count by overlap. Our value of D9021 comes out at 4.438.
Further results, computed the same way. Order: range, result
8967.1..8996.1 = 4.485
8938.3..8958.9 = 4.783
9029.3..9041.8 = 4.41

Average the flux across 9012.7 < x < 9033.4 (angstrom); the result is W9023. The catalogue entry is 4.59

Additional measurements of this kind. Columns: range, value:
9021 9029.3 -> 4.55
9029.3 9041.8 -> 4.43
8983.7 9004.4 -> 4.56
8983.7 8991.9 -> 4.5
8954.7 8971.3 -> 5.17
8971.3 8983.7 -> 4.78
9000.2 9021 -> 4.67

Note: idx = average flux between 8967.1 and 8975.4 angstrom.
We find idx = 5.02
